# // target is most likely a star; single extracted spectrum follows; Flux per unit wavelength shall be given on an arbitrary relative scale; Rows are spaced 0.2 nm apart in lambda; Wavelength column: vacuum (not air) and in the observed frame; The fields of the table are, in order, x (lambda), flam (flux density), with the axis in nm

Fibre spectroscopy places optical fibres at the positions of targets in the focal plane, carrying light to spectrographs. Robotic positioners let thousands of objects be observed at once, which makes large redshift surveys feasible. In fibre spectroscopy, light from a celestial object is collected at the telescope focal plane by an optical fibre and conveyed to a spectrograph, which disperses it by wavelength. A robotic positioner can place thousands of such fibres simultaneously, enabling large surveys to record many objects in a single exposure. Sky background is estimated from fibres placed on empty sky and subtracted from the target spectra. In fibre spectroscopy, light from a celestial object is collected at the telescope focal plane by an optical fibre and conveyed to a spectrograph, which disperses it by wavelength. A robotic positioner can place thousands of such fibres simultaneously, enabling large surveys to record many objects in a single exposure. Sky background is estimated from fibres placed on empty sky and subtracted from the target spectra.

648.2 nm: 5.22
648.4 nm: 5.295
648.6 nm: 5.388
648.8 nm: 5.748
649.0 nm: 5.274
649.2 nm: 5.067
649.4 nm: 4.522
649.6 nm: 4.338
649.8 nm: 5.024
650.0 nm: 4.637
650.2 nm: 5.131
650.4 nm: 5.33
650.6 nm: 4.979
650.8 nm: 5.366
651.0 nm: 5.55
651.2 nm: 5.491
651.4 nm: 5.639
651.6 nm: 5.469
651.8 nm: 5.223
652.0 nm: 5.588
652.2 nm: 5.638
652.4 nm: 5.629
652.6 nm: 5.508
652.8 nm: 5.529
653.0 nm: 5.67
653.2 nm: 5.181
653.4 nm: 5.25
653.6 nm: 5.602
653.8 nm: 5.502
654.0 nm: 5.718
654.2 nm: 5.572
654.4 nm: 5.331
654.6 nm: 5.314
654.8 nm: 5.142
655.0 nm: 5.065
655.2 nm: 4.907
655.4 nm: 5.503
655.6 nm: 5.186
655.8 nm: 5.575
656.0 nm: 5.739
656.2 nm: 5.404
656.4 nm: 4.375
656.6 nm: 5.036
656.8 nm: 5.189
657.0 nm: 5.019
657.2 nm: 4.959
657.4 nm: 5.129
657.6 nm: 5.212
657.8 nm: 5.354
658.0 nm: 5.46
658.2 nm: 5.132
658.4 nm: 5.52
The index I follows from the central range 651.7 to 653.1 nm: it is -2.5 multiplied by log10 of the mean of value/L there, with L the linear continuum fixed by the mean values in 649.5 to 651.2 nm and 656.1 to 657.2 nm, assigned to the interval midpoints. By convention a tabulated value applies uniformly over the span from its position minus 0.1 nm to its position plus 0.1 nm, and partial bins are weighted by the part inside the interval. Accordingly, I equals -0.10 mag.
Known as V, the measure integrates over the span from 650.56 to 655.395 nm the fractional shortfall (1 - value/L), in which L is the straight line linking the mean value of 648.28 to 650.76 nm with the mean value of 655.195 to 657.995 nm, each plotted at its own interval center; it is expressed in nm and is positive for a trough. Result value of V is -0.27 nm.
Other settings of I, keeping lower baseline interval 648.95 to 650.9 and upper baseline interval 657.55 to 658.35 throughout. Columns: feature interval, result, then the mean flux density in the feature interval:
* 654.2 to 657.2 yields 0.00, 5.2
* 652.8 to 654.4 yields -0.08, 5.49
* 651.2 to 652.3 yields -0.10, 5.51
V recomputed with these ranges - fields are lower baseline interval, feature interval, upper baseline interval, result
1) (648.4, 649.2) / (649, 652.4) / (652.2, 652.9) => 0.18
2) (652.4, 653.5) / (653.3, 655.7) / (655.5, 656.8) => 0.00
